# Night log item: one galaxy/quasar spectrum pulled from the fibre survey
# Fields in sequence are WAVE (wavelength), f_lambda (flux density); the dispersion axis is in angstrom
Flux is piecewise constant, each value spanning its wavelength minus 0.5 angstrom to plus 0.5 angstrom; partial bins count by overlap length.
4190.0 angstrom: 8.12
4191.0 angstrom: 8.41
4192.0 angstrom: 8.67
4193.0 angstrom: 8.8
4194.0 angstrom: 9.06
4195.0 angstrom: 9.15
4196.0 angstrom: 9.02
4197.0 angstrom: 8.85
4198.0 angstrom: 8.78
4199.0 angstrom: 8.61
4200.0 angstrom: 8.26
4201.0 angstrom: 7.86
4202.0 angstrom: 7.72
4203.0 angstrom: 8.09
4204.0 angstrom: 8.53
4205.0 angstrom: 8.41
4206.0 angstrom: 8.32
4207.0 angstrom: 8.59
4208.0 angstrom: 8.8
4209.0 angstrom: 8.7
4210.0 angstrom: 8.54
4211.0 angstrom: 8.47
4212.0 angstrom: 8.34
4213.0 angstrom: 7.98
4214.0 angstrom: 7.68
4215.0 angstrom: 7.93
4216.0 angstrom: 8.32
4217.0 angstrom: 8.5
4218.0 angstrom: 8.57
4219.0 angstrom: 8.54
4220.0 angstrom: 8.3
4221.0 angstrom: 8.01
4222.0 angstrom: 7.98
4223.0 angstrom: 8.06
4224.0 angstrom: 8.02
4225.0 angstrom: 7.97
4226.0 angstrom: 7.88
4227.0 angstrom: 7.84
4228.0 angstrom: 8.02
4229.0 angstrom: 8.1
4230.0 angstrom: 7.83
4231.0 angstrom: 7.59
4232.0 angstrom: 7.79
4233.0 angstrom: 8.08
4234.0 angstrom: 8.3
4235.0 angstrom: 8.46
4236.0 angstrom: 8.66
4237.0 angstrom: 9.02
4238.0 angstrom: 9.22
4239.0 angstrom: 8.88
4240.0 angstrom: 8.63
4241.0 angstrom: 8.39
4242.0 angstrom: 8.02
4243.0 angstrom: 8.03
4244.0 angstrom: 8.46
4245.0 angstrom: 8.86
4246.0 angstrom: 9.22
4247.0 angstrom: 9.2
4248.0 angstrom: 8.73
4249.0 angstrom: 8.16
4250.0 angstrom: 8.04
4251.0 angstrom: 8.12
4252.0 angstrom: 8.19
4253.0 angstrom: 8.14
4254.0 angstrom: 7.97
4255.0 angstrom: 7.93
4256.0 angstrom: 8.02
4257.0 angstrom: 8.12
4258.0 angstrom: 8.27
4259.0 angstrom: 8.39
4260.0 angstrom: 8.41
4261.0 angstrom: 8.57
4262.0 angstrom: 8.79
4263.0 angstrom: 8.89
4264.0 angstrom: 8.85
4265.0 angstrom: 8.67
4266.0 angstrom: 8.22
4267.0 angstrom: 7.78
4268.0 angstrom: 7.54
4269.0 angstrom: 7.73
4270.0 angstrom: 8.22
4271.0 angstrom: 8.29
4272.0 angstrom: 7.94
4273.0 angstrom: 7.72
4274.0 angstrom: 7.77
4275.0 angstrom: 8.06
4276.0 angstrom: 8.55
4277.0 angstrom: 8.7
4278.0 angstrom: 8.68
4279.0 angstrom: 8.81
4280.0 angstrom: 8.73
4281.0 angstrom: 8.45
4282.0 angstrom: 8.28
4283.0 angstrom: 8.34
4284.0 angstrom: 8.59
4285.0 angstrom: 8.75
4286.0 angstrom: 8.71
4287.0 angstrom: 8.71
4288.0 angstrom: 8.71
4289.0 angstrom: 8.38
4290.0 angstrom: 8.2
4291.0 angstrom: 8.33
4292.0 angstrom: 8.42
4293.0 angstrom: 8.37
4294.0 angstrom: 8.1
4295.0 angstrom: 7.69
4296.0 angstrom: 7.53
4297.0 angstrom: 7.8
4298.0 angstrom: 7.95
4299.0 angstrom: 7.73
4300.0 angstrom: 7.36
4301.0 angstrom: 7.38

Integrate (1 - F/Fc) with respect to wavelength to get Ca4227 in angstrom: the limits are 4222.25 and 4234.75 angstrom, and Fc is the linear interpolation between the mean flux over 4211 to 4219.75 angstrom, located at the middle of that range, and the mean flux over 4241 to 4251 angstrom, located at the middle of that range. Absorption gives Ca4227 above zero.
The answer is 0.6 angstrom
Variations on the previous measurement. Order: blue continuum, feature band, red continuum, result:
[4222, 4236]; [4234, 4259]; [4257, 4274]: -1.0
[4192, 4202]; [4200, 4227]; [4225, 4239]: 0.7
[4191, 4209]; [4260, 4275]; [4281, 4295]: 0.4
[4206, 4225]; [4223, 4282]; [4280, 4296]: 0.2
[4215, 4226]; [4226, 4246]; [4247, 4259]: -0.3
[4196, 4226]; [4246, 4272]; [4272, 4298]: 0.0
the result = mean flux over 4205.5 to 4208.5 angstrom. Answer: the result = 8.57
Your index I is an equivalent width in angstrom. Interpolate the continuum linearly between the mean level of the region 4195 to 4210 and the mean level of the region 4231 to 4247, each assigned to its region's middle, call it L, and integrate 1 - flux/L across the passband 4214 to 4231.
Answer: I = 0.84 angstrom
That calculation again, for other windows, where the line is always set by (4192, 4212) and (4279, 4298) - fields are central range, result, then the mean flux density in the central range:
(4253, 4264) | 0.1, 8.35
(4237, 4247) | -0.3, 8.68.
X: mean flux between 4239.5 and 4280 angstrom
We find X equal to 8.33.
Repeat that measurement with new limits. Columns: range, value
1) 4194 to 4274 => 8.32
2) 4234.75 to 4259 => 8.45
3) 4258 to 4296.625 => 8.34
